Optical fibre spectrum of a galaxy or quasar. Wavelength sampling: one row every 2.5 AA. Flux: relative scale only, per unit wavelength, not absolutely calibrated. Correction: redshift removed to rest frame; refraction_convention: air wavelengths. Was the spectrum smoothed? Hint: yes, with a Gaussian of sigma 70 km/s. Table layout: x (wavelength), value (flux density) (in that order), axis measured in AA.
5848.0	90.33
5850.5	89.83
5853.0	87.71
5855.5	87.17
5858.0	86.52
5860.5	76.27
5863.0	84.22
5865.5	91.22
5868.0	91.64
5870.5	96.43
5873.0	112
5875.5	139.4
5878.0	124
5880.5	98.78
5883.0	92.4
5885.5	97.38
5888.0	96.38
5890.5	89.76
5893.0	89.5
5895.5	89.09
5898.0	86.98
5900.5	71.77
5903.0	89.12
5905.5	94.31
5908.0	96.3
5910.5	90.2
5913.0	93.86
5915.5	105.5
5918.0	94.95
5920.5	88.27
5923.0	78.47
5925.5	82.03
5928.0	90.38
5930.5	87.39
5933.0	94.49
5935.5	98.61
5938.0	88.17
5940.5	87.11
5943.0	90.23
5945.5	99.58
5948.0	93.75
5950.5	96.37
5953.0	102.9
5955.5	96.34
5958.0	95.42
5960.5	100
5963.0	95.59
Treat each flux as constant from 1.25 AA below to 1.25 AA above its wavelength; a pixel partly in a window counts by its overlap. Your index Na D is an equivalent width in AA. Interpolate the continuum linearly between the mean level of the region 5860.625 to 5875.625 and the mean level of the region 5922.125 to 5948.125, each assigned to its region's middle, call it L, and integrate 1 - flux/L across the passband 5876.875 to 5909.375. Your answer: 0.52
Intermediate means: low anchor 97.8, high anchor 90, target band 93.4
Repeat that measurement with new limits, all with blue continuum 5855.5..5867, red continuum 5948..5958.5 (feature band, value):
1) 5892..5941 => 1.4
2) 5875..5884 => -2.5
